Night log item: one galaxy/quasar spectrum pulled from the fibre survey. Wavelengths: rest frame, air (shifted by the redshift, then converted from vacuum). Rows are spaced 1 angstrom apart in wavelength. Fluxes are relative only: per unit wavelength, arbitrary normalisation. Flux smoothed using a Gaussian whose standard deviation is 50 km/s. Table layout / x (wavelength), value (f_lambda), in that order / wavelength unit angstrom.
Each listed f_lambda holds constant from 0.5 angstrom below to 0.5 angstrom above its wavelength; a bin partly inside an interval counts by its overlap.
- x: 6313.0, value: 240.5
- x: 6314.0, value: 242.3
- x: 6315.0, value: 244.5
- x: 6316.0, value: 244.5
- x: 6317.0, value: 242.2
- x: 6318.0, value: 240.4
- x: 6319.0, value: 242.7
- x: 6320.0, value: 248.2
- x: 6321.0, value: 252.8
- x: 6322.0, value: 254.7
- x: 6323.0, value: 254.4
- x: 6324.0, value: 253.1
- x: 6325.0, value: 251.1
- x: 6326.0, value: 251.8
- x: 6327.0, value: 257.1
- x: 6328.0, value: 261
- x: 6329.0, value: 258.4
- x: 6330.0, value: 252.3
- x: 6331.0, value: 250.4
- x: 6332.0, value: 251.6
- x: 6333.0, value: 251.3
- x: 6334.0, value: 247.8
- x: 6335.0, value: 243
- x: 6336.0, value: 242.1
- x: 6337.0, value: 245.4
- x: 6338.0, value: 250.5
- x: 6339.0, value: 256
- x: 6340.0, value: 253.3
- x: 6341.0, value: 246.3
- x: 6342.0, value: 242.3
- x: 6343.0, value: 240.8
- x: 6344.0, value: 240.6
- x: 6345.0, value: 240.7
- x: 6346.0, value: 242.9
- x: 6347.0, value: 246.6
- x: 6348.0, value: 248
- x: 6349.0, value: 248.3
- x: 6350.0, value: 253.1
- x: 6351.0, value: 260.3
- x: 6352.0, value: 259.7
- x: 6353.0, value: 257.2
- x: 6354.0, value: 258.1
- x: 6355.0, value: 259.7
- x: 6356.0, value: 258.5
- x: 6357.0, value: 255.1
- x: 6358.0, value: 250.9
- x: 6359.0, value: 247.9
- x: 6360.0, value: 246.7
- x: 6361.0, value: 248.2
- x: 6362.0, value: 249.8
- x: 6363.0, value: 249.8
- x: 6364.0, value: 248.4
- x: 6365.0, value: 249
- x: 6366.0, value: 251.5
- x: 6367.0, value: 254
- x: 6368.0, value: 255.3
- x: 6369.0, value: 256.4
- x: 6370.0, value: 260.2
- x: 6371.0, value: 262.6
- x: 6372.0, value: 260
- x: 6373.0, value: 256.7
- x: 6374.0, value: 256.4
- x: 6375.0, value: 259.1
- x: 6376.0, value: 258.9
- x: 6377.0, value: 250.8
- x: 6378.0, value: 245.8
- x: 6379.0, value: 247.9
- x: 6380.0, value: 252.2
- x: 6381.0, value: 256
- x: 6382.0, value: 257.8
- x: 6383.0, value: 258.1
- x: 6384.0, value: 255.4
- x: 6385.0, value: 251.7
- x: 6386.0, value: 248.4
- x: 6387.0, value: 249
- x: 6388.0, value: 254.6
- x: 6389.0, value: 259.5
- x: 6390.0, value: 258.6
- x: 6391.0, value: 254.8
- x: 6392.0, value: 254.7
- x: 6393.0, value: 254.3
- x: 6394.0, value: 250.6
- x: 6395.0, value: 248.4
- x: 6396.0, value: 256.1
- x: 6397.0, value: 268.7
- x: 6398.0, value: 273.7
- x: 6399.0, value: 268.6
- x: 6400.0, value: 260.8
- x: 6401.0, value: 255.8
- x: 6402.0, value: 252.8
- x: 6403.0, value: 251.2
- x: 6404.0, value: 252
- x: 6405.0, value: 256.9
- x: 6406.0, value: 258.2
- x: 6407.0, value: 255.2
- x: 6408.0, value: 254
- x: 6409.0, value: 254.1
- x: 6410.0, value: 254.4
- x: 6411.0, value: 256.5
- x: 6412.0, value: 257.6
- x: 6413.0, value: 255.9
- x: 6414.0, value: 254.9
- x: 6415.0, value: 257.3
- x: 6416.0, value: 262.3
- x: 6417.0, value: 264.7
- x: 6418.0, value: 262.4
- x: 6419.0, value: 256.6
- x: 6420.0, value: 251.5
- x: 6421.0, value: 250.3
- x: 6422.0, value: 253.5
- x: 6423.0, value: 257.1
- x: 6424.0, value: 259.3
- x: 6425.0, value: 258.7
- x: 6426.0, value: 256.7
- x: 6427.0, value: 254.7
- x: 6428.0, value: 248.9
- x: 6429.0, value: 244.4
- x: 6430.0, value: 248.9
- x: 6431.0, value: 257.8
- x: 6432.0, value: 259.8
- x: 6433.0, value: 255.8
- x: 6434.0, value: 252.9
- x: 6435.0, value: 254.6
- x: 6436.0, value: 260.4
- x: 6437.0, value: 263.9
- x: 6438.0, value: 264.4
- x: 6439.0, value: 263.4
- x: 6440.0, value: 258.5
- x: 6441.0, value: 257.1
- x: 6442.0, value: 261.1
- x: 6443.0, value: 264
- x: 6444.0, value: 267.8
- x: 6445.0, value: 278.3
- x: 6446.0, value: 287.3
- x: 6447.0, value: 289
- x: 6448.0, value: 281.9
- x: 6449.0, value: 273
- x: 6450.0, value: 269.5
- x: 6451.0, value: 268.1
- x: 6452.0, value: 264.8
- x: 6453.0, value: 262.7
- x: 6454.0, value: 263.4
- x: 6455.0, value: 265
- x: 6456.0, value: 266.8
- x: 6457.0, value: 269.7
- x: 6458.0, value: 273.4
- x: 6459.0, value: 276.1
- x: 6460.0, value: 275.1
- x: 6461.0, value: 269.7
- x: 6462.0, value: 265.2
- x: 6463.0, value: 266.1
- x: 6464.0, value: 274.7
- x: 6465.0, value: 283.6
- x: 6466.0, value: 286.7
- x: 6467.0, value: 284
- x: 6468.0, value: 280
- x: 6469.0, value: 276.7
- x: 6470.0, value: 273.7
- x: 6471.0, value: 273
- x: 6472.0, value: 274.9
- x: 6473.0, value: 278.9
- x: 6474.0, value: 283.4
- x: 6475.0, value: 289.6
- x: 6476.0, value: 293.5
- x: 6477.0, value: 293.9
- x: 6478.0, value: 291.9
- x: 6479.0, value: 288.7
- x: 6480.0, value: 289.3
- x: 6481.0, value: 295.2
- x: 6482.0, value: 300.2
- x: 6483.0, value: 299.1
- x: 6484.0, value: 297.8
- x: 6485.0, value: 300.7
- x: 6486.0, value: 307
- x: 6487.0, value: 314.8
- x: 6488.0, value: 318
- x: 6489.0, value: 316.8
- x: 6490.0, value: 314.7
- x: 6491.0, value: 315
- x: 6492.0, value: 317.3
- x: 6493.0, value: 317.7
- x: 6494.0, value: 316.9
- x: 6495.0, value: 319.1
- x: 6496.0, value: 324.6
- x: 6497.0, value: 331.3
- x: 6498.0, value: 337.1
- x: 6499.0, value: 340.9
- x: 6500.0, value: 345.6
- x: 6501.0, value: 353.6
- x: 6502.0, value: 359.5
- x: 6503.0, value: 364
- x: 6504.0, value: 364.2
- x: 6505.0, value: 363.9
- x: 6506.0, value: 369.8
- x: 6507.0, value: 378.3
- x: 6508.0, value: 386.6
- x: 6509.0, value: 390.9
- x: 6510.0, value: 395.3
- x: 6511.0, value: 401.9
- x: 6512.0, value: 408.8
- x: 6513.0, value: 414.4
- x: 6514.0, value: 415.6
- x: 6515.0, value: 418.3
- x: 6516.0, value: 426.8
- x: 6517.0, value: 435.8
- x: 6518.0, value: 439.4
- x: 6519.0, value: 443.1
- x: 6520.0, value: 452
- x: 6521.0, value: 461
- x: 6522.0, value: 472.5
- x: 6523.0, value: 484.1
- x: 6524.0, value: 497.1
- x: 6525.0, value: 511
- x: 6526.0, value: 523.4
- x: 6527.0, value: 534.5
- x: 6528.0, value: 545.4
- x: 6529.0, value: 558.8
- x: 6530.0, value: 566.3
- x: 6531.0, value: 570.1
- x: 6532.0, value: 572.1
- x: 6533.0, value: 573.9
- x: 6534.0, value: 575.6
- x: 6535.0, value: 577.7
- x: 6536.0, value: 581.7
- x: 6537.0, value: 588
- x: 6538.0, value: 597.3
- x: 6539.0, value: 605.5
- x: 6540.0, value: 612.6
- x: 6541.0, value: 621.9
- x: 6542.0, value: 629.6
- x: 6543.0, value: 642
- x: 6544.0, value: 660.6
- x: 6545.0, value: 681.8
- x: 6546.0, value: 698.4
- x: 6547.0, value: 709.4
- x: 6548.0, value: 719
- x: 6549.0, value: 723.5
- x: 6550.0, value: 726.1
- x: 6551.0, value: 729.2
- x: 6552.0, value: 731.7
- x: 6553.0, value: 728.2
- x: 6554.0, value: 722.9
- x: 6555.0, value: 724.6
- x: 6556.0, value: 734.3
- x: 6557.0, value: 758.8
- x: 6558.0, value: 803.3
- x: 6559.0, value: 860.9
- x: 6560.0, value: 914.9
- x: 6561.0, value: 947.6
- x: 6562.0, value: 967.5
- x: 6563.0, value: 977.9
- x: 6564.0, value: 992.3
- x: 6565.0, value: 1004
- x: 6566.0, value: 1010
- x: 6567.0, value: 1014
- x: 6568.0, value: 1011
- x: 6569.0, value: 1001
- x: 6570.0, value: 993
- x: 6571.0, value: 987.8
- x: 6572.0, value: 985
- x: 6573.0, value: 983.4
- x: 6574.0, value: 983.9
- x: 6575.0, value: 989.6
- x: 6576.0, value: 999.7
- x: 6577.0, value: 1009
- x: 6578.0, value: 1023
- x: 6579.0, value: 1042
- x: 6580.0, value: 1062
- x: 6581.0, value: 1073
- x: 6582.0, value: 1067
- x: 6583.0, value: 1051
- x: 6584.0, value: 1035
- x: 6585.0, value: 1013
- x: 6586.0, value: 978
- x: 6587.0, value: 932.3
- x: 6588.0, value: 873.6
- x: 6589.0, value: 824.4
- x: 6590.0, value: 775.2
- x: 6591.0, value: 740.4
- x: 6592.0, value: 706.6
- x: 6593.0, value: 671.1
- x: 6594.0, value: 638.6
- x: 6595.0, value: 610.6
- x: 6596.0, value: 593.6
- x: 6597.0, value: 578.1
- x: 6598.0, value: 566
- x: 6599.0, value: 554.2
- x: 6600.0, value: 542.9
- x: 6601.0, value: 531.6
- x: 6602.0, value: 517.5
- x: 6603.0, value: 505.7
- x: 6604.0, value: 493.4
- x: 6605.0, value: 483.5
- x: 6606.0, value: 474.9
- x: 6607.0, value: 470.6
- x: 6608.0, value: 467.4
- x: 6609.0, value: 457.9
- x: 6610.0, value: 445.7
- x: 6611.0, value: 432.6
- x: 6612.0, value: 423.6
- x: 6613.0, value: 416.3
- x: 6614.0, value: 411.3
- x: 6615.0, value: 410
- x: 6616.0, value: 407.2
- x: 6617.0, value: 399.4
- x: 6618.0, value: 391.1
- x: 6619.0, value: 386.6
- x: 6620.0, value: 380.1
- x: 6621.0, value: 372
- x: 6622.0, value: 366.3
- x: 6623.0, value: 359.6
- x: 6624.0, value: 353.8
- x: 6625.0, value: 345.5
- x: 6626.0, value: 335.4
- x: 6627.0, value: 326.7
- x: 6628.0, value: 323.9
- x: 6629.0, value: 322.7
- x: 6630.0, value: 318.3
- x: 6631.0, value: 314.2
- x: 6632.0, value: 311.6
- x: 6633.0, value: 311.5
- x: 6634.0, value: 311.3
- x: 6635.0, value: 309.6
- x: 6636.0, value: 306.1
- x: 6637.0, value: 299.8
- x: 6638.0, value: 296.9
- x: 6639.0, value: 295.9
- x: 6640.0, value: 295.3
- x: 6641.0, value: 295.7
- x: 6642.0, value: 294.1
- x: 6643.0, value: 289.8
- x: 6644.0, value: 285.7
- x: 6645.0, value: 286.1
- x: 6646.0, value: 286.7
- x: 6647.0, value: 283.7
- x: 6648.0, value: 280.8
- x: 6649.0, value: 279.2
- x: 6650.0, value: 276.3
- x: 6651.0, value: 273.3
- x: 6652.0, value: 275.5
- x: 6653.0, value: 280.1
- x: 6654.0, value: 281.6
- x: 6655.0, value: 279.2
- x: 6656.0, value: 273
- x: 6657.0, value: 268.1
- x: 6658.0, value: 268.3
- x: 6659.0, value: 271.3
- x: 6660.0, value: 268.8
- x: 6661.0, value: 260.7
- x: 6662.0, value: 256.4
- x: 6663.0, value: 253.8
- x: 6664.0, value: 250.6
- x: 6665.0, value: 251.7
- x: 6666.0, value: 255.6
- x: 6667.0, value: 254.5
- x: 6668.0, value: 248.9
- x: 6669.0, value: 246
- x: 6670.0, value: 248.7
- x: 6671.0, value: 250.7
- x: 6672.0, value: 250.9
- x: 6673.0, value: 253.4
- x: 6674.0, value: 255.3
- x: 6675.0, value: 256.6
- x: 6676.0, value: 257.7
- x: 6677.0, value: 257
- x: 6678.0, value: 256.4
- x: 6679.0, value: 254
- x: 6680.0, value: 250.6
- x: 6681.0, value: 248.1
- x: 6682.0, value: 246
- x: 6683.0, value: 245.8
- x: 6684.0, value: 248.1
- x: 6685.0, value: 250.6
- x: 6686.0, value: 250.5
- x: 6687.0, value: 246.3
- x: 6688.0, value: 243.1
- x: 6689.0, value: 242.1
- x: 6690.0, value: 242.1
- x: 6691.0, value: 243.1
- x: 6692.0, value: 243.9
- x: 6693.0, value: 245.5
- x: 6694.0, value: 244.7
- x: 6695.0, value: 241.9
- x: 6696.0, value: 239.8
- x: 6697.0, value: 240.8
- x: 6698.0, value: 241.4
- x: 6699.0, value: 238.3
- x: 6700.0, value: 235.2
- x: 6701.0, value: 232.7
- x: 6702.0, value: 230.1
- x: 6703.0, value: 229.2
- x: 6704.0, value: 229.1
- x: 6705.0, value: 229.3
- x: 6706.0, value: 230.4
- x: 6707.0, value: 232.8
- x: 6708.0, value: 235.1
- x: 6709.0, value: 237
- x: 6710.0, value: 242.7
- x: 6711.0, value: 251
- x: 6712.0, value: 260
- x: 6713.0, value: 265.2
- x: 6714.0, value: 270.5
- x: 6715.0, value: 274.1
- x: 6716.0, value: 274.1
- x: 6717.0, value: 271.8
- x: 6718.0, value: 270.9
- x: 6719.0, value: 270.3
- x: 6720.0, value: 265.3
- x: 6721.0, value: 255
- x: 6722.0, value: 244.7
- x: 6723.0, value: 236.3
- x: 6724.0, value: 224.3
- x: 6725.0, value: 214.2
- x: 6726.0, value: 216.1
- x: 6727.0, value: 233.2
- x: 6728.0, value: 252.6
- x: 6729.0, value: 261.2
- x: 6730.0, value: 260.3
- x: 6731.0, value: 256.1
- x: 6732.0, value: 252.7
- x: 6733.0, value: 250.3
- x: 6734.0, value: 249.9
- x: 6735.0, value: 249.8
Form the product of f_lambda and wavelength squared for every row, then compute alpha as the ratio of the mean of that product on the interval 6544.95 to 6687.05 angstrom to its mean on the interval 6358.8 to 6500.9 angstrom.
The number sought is 2.06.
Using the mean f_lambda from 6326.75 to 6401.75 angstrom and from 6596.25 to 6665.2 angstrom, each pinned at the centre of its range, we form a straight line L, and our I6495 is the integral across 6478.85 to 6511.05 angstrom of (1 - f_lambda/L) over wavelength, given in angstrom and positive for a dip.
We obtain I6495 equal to -3.2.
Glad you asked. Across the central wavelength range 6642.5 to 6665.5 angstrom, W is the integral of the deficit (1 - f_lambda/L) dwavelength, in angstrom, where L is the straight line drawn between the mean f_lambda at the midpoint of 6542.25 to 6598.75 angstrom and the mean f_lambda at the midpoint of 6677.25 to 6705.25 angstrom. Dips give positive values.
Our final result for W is 8.4 angstrom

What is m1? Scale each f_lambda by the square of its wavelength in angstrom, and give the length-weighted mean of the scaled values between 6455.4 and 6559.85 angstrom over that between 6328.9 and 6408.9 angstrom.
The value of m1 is 1.8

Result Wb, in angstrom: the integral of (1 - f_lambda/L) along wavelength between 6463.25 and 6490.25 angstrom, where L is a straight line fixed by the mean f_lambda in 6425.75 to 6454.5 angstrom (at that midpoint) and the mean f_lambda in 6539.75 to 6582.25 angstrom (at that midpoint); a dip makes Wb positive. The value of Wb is 9.3 angstrom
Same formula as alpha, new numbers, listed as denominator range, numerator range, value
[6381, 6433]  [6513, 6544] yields 2.16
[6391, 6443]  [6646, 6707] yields 1.07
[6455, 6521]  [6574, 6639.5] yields 1.80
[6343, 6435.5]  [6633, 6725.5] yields 1.11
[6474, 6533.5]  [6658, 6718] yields 0.68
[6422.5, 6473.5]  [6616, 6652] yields 1.27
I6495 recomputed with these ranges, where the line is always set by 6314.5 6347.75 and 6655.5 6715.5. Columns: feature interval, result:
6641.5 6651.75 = -1.4 angstrom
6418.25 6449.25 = -1.5 angstrom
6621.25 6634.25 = -4.3 angstrom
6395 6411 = -0.6 angstrom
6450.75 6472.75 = -2.1 angstrom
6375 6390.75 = -0.3 angstrom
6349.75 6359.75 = -0.3 angstrom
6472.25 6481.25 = -1.4 angstrom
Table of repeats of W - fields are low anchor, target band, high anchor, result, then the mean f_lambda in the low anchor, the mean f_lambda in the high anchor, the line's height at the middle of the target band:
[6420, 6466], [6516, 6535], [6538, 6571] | 4.4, 264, 802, 662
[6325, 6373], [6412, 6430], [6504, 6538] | 4.7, 252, 477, 346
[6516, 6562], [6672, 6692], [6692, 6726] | 3.7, 629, 245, 306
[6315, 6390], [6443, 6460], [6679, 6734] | -1.5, 252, 246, 250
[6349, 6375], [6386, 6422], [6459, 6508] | 2.2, 255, 308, 273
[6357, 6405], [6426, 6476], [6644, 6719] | -2.7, 255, 255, 255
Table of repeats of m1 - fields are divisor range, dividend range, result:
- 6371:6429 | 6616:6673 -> 1.25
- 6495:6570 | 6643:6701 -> 0.45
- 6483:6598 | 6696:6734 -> 0.40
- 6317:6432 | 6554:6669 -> 2.35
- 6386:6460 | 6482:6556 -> 1.91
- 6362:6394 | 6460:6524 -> 1.38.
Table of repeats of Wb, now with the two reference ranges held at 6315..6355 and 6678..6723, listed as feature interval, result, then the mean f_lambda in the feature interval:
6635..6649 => -2.5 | 292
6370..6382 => -0.3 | 255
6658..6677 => -0.6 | 255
